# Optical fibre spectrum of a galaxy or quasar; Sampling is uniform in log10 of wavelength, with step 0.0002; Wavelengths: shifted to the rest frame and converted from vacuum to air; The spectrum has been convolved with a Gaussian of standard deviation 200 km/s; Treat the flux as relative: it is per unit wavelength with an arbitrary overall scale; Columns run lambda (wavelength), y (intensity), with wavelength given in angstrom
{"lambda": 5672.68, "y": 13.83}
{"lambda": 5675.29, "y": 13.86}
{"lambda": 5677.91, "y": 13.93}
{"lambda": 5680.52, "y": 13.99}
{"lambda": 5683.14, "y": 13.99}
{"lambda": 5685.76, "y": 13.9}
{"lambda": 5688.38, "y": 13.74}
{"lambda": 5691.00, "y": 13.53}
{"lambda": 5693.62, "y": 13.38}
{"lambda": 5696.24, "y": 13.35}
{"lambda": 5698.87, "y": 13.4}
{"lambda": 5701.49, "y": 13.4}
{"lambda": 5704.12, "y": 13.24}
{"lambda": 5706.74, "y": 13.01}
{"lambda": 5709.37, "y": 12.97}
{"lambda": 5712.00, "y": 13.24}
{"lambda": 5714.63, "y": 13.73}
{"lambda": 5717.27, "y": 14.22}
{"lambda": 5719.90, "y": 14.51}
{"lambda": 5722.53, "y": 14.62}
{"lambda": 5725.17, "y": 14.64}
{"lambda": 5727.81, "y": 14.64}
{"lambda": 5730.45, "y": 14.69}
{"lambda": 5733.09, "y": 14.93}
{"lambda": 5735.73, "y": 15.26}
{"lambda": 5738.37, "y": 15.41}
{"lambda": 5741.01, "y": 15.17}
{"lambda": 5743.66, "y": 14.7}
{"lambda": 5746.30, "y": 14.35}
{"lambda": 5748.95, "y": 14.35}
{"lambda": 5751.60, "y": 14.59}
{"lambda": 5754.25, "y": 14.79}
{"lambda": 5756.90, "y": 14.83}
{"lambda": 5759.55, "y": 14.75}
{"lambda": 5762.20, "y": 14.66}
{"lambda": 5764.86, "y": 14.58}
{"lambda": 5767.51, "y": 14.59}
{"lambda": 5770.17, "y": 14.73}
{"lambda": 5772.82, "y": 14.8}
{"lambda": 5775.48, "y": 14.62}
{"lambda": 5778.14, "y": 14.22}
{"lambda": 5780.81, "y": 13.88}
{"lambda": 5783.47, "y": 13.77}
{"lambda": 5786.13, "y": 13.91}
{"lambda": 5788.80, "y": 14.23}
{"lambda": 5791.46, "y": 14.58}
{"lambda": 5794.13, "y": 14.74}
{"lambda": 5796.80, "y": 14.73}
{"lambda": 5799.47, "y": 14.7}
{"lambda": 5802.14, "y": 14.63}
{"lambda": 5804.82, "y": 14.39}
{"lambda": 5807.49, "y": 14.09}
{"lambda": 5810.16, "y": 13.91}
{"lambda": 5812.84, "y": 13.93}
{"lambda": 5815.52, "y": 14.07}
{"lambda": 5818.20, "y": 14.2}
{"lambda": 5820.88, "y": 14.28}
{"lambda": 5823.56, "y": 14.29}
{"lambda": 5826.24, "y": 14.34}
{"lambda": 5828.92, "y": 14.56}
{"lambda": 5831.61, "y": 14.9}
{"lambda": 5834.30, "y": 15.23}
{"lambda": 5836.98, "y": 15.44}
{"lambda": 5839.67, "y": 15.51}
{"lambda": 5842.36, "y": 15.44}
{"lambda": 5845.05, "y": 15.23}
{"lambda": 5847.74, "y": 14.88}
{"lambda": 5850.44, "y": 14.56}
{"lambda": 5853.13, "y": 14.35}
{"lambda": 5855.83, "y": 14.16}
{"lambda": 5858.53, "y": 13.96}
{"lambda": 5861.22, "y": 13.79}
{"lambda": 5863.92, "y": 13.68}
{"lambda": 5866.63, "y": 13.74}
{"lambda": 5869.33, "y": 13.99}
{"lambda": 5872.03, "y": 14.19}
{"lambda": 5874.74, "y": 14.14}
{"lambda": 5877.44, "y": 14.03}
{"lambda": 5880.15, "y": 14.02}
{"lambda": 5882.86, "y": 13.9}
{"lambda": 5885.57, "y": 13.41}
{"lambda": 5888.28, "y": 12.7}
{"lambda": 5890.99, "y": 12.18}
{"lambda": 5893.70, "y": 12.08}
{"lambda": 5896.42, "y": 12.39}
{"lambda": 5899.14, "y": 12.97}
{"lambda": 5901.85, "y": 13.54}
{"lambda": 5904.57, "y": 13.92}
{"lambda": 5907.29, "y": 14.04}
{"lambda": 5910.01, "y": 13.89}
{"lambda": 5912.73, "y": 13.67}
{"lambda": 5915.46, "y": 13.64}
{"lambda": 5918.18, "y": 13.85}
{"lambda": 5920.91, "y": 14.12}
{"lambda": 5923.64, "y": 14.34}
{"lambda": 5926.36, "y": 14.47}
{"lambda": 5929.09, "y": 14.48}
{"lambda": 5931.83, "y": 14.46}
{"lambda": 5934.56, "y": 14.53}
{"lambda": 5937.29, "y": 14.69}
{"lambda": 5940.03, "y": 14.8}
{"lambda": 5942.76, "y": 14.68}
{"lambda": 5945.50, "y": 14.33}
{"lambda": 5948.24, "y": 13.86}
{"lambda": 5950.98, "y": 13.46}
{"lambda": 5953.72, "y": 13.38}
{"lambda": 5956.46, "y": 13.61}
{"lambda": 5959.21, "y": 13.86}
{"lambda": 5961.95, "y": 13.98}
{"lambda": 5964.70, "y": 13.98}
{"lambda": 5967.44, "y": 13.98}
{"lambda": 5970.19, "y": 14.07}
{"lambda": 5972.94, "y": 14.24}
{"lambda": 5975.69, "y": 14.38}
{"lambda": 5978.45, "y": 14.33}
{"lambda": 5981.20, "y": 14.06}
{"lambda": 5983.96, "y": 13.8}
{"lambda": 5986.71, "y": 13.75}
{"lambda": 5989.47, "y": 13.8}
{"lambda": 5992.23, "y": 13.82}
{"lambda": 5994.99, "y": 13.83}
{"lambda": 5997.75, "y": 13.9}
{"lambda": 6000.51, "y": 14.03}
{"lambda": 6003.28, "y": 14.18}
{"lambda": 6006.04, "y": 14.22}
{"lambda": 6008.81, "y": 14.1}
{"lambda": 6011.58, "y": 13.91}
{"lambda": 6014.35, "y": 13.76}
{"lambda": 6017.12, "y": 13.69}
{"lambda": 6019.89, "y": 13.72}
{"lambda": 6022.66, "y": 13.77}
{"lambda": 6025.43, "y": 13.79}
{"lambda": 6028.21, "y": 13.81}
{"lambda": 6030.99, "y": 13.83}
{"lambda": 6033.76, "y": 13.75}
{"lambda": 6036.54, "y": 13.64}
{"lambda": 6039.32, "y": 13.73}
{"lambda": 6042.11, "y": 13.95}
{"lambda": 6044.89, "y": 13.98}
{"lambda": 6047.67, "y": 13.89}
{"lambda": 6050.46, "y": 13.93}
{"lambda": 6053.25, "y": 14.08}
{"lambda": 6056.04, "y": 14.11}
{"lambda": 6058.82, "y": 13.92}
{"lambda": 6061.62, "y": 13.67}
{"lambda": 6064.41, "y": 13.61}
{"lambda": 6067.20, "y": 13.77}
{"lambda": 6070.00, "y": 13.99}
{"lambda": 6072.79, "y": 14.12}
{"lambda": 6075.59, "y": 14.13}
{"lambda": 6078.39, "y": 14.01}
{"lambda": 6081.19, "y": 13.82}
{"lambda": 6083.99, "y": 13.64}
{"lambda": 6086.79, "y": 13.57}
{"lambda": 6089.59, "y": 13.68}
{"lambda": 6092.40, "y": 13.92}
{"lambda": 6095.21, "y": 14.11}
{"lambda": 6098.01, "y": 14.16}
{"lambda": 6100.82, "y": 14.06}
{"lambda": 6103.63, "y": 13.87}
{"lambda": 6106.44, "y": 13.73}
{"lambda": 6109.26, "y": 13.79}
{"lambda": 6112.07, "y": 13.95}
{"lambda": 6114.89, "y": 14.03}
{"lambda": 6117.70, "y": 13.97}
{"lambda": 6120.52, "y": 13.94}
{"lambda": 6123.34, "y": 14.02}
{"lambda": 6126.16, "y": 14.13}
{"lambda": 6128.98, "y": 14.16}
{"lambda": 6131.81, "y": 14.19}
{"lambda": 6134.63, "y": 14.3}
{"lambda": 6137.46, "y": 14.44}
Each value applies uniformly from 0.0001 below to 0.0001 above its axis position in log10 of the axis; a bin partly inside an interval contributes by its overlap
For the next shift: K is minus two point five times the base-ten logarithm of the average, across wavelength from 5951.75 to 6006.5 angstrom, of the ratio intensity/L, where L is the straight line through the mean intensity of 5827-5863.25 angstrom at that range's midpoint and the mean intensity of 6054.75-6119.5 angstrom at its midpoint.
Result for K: 0.02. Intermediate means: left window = 14.7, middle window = 14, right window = 13.9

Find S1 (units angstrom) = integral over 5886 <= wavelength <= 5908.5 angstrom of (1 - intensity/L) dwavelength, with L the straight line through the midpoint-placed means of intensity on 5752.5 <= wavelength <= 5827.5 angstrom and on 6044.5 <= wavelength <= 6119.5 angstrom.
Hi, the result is 1.9 angstrom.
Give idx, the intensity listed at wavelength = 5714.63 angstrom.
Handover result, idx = 13.73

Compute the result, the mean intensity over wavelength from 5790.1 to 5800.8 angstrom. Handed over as 14.7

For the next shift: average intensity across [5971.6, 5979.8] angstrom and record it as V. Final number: 14.3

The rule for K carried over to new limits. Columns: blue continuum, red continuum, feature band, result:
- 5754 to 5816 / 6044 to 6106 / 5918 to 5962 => 0.00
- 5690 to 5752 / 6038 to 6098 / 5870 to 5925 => 0.04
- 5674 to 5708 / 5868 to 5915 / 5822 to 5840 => -0.10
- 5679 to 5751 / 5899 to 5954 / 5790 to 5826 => -0.02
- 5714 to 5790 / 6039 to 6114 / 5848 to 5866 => 0.02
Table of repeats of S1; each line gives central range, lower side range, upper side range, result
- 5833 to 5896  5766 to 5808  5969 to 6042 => 0.7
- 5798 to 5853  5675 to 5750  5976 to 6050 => -2.4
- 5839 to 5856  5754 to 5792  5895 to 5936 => -0.9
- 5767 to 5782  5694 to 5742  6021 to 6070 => -0.4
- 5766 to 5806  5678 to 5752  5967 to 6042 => -1.1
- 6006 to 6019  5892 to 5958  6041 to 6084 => 0.0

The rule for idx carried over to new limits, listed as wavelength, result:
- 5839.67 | 15.51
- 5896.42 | 12.39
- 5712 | 13.24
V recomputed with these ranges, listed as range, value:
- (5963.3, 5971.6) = 14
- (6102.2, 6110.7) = 13.8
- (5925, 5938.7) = 14.5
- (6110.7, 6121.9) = 14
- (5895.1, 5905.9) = 13.2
